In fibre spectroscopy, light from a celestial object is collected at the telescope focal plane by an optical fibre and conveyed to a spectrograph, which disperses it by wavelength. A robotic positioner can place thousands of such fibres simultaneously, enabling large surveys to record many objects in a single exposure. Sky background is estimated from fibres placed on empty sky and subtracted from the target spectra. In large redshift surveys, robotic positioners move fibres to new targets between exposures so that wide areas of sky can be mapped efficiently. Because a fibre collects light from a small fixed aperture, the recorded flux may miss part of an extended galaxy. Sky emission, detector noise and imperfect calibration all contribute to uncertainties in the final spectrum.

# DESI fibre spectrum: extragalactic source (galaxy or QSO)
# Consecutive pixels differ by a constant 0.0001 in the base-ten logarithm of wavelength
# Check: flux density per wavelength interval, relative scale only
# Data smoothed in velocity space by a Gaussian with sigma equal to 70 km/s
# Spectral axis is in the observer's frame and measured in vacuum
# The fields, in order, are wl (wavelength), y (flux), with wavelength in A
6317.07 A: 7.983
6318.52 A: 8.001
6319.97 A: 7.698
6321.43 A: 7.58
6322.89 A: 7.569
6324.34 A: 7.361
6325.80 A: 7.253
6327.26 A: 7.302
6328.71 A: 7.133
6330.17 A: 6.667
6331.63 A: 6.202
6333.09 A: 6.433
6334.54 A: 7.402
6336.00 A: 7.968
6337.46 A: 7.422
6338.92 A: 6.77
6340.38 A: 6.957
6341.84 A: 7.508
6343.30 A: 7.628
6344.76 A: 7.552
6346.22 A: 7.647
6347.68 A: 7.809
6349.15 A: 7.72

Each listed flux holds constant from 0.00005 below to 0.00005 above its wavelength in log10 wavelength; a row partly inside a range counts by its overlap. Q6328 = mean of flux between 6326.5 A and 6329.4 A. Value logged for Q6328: 7.23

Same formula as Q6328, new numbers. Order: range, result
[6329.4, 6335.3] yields 6.69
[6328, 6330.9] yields 6.89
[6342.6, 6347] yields 7.62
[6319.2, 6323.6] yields 7.61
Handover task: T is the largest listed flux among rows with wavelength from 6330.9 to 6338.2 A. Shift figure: 7.968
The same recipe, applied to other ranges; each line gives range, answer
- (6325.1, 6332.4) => 7.302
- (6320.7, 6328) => 7.58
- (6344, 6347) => 7.647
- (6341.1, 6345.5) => 7.628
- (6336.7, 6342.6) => 7.508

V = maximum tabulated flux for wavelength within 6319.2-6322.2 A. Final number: 7.698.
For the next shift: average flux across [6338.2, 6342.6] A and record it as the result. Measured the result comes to 7.08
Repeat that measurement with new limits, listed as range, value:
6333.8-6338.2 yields 7.6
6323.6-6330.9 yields 7.15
